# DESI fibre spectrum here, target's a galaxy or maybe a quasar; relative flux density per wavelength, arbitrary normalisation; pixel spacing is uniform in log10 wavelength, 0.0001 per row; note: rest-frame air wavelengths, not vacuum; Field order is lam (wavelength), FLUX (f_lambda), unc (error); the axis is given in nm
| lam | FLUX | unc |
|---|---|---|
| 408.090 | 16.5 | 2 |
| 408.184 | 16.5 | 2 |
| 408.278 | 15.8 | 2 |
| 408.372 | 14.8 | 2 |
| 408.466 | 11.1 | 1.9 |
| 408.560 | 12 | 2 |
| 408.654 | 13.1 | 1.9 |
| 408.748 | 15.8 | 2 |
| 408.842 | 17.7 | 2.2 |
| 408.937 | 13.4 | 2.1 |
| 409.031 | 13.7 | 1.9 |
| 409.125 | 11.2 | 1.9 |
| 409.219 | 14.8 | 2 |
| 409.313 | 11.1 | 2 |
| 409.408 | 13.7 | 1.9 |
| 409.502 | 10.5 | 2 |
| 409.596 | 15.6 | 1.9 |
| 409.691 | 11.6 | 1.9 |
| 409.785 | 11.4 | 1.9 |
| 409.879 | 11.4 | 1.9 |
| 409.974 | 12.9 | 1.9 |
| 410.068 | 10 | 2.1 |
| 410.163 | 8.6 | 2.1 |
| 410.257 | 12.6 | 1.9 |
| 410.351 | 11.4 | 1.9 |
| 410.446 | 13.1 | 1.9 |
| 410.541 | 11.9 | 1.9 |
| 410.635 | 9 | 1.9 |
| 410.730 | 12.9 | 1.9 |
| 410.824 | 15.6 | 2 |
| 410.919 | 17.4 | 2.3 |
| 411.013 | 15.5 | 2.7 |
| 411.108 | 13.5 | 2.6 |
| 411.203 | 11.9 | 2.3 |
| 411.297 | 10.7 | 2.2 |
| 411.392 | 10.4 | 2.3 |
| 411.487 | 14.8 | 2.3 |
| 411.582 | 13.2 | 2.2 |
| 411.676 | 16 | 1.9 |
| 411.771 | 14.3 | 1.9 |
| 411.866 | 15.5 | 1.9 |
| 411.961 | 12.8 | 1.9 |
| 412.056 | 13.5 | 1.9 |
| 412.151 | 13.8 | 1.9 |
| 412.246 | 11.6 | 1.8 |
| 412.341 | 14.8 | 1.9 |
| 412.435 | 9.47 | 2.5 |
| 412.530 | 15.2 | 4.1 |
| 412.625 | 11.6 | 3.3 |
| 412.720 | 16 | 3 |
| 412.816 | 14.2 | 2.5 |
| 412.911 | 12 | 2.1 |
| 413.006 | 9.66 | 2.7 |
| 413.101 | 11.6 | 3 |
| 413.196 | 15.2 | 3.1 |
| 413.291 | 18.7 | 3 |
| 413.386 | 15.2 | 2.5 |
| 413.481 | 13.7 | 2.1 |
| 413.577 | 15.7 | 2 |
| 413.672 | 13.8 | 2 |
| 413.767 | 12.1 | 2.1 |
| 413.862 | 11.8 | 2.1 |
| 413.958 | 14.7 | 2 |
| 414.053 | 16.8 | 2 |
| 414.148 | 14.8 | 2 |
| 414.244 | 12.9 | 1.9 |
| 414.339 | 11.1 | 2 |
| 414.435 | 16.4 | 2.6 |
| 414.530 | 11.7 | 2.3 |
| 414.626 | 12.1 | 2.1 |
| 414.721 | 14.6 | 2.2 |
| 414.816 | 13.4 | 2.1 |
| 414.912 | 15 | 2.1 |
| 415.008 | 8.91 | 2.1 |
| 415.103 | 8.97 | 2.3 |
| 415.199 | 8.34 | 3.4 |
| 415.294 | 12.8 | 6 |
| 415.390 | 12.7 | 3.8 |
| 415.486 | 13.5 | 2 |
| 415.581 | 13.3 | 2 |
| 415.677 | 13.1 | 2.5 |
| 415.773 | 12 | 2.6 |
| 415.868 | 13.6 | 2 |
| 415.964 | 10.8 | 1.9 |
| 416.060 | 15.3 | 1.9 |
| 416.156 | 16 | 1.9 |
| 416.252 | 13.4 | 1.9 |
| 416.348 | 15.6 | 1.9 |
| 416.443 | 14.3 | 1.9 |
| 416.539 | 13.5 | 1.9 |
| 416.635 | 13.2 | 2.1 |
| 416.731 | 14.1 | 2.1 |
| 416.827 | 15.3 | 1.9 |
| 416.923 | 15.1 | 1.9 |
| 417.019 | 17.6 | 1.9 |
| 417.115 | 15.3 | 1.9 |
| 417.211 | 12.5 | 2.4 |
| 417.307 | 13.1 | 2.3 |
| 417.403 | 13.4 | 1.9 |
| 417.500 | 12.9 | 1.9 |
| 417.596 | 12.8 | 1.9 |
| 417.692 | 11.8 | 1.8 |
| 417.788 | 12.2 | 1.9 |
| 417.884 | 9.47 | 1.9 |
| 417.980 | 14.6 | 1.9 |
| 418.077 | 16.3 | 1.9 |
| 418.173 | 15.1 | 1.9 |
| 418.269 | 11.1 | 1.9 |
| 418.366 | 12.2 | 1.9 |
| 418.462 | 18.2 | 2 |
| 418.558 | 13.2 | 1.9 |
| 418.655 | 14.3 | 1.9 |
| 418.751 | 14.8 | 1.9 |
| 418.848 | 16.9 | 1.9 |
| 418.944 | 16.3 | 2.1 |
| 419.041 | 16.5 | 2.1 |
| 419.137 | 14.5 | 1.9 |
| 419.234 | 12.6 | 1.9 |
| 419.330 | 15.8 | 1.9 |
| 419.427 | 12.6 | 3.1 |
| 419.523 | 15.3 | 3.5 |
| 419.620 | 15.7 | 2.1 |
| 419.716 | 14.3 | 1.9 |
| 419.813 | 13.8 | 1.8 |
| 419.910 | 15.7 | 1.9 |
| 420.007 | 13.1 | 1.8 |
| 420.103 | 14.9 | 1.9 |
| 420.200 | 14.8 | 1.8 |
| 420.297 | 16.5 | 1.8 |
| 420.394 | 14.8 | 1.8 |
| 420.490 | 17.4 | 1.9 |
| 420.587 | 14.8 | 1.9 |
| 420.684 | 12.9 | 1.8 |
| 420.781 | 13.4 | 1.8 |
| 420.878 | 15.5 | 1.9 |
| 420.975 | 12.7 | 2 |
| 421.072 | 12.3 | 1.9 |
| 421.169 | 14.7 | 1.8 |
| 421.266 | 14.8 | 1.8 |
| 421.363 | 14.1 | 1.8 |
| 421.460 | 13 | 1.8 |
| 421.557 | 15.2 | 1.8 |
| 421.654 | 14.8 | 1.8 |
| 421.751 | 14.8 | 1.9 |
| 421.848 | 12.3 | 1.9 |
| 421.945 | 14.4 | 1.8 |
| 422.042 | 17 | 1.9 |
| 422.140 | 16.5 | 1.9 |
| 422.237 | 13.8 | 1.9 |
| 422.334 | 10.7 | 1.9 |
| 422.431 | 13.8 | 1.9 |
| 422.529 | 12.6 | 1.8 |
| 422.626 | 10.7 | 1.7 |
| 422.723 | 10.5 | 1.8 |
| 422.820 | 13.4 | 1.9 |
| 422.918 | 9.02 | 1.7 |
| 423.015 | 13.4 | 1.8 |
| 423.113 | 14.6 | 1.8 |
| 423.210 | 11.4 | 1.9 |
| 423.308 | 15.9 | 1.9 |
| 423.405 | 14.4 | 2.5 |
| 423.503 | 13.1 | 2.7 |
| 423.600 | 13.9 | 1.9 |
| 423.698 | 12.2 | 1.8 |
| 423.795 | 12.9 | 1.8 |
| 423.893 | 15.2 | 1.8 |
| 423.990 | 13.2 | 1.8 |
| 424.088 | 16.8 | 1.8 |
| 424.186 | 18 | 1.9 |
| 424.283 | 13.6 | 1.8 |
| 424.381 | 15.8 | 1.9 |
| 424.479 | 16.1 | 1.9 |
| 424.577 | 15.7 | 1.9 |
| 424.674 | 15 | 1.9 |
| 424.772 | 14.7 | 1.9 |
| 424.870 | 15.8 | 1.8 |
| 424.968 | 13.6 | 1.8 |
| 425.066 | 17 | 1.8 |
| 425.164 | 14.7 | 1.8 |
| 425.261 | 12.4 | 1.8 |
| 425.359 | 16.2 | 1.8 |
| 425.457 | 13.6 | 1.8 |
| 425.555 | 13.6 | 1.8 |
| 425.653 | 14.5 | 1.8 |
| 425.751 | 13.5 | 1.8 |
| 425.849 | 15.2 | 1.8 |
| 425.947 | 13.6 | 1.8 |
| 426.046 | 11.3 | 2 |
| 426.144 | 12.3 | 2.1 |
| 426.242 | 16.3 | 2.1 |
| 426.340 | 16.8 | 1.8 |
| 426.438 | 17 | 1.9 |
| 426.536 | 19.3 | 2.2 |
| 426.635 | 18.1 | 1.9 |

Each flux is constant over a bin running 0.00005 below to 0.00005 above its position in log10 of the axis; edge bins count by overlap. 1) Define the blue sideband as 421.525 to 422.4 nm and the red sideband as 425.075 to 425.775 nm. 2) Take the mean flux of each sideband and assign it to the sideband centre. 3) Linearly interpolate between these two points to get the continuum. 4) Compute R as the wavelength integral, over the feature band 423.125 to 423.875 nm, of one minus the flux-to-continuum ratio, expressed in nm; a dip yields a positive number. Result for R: 0.04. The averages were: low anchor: 14.4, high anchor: 14.3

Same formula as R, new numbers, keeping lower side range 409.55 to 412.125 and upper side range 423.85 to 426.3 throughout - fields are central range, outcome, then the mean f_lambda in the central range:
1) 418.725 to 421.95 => -0.11 nm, 14.6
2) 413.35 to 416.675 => 0.03 nm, 13.3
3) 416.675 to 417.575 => -0.04 nm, 14.3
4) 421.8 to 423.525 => 0.14 nm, 13.2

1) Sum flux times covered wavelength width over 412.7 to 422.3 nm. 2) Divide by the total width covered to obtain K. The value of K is 14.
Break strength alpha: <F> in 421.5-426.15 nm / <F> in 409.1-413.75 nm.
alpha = 1.07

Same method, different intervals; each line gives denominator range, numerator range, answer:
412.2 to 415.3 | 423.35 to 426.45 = 1.11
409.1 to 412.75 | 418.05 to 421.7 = 1.14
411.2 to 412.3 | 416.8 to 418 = 1.02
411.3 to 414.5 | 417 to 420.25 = 1.04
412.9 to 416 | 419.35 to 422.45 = 1.10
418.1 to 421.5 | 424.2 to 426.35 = 1.01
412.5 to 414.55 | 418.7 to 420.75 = 1.08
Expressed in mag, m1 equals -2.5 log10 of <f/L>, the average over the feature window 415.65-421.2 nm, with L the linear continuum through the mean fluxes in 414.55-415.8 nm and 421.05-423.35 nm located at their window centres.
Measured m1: -0.11 mag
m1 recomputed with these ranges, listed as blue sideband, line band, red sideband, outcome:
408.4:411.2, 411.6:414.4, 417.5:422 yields -0.036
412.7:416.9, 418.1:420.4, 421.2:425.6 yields -0.072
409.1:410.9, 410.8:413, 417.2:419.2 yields -0.081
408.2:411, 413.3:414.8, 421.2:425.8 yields -0.049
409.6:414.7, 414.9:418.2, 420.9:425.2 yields 0.022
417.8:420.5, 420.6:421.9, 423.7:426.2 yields 0.051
